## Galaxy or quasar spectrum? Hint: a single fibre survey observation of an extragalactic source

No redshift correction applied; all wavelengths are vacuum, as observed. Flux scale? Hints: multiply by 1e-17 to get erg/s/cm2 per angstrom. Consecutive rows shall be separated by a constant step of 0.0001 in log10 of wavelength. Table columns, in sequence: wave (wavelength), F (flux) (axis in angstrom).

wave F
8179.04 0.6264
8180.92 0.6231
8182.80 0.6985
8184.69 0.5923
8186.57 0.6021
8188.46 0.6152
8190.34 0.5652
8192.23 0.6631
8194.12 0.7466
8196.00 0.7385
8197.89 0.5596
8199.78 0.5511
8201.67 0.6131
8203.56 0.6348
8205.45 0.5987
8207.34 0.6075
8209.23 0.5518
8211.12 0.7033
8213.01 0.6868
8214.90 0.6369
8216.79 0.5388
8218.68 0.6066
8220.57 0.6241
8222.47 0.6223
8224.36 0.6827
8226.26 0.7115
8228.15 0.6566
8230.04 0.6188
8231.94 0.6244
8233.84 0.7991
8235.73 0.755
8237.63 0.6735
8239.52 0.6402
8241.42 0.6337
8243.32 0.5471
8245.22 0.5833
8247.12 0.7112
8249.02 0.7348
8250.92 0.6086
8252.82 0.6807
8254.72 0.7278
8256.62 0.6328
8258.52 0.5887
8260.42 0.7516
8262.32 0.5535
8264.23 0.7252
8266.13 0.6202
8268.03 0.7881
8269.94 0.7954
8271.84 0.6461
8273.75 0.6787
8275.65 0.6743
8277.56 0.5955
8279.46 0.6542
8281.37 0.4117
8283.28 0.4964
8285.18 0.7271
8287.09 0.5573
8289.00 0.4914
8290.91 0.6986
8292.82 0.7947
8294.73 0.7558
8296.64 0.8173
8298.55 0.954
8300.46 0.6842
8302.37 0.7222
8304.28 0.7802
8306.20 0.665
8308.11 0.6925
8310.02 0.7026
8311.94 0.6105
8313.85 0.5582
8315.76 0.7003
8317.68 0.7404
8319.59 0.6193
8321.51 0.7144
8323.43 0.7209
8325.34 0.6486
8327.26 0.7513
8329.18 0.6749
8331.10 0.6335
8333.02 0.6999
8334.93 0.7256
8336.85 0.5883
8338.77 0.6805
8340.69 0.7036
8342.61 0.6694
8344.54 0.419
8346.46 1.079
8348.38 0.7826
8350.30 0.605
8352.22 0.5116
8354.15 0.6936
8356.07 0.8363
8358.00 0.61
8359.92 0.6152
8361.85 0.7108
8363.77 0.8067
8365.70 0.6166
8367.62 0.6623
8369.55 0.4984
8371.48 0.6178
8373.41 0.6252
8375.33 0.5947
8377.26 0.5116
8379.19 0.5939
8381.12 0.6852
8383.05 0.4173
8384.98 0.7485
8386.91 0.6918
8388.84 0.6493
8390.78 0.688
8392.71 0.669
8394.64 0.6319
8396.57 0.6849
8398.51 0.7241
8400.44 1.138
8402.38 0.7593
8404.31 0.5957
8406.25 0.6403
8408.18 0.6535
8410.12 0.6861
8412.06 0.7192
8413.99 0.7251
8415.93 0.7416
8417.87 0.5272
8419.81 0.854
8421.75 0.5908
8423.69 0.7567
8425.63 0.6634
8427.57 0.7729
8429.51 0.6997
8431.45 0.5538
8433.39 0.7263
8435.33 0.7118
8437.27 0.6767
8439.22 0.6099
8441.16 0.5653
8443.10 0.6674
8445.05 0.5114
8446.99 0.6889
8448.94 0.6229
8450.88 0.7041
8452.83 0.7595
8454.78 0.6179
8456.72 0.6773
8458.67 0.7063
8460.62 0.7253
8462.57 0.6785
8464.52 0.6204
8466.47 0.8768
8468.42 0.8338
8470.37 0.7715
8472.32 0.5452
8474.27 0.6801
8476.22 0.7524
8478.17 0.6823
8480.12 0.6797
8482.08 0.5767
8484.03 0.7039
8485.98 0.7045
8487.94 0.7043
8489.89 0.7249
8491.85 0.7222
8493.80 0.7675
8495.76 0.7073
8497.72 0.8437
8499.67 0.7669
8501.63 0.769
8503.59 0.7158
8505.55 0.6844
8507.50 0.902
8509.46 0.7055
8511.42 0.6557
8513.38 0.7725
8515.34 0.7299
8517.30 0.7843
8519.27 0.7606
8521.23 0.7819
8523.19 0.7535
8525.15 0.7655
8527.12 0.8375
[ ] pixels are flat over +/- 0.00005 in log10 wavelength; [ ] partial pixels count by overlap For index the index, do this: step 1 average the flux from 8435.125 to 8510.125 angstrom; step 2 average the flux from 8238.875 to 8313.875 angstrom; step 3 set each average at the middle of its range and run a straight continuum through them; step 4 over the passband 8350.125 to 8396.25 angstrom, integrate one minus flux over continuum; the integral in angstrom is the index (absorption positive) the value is 3.14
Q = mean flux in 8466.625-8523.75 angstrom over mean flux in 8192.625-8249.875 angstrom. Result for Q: 1.13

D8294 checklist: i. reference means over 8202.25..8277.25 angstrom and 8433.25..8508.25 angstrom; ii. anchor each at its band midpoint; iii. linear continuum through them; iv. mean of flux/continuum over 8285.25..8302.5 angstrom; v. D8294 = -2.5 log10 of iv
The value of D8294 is -0.08 mag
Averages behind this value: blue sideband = 0.657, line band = 0.72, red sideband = 0.701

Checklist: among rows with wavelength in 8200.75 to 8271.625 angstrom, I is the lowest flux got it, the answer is 0.5388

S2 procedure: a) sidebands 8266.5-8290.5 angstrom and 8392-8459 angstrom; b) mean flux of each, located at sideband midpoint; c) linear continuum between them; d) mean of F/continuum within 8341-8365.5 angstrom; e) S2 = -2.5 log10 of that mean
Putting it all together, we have -0.06 mag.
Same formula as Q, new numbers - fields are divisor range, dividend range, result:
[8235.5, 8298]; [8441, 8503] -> 1.06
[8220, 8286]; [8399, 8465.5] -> 1.05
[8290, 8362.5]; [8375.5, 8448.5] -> 0.96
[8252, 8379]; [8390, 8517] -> 1.05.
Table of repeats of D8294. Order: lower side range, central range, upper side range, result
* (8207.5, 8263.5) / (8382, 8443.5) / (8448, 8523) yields 0.024 mag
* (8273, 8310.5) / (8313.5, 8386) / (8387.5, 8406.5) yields 0.064 mag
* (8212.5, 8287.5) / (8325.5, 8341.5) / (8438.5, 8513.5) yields -0.017 mag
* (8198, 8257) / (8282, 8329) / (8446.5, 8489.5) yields -0.046 mag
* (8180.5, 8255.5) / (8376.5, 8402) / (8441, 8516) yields 0.005 mag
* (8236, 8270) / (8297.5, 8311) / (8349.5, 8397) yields -0.139 mag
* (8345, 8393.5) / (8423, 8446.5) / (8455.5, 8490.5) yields 0.042 mag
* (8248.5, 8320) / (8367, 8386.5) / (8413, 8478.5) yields 0.143 mag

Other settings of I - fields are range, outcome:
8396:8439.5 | 0.5272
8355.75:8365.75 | 0.61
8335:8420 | 0.4173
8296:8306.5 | 0.665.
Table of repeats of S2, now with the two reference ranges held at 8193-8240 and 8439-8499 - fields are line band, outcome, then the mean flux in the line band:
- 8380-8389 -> 0.068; 0.637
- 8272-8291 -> 0.110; 0.596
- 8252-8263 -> -0.006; 0.658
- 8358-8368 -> -0.005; 0.677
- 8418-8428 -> -0.037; 0.708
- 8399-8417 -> -0.086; 0.738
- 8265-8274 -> -0.081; 0.708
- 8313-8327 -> -0.017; 0.677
